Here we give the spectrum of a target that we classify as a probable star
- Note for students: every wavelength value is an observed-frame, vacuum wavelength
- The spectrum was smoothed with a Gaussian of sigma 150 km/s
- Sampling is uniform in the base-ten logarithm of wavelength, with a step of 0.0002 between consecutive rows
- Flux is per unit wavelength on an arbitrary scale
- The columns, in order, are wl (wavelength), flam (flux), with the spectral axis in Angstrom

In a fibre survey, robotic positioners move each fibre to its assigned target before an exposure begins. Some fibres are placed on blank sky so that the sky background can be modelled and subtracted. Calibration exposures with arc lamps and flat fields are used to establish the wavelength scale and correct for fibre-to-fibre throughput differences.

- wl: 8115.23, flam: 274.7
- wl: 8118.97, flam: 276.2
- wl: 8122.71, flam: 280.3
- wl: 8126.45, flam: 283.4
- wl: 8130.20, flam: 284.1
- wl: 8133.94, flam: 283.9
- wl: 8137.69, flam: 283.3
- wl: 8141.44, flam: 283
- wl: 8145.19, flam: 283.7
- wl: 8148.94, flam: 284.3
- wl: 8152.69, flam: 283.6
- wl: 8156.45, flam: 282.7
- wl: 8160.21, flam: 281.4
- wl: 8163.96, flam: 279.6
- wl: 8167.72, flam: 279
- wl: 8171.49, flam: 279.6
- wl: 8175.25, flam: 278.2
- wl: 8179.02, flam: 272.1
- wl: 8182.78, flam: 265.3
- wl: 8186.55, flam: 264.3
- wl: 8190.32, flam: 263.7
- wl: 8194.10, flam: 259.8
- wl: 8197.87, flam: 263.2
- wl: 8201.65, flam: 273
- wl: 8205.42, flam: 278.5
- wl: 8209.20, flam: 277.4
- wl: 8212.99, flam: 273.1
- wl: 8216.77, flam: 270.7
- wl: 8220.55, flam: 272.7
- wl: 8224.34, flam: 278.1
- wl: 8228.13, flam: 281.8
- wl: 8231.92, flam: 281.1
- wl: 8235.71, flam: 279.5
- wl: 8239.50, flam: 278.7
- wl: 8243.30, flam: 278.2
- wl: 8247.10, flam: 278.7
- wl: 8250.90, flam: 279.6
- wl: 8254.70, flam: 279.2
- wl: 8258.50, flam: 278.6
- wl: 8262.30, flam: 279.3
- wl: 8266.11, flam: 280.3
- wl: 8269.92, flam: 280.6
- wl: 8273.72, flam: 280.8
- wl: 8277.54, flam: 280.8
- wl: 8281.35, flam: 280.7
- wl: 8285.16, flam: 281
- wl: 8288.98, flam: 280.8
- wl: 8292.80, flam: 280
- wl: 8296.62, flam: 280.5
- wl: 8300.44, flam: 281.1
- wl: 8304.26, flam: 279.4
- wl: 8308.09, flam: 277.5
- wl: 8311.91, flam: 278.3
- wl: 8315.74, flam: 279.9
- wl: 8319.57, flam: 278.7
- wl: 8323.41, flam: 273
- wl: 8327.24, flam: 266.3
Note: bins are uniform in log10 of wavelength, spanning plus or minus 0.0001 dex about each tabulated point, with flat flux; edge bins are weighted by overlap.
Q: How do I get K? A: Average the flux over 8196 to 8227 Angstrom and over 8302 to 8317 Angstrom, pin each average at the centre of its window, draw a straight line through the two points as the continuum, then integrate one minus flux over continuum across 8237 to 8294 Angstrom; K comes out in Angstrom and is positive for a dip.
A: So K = -0.7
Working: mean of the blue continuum 274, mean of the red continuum 279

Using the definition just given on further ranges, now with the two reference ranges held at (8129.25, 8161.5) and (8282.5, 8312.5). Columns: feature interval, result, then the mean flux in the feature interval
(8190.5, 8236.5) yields 1.3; 274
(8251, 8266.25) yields 0.1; 279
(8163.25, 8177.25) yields 0.2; 279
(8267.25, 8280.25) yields 0.0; 281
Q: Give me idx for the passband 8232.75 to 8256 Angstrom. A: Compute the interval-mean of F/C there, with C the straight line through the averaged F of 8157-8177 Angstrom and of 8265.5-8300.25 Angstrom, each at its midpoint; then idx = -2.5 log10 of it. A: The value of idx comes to 0.01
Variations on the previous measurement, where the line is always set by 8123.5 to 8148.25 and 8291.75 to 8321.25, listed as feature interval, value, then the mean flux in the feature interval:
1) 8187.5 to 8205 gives 0.06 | 266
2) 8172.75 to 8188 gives 0.05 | 271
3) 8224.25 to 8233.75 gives 0.00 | 281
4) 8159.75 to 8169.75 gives 0.01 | 280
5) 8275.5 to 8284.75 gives 0.00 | 281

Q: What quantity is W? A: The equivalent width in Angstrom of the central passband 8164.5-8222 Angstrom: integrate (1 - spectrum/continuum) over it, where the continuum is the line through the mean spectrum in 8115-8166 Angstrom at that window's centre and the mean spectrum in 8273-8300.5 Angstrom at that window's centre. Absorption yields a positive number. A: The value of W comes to 2.0 Angstrom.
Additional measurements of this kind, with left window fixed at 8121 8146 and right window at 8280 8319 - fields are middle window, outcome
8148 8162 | 0.0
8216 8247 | 0.4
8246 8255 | 0.1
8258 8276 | 0.0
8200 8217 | 0.4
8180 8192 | 0.7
